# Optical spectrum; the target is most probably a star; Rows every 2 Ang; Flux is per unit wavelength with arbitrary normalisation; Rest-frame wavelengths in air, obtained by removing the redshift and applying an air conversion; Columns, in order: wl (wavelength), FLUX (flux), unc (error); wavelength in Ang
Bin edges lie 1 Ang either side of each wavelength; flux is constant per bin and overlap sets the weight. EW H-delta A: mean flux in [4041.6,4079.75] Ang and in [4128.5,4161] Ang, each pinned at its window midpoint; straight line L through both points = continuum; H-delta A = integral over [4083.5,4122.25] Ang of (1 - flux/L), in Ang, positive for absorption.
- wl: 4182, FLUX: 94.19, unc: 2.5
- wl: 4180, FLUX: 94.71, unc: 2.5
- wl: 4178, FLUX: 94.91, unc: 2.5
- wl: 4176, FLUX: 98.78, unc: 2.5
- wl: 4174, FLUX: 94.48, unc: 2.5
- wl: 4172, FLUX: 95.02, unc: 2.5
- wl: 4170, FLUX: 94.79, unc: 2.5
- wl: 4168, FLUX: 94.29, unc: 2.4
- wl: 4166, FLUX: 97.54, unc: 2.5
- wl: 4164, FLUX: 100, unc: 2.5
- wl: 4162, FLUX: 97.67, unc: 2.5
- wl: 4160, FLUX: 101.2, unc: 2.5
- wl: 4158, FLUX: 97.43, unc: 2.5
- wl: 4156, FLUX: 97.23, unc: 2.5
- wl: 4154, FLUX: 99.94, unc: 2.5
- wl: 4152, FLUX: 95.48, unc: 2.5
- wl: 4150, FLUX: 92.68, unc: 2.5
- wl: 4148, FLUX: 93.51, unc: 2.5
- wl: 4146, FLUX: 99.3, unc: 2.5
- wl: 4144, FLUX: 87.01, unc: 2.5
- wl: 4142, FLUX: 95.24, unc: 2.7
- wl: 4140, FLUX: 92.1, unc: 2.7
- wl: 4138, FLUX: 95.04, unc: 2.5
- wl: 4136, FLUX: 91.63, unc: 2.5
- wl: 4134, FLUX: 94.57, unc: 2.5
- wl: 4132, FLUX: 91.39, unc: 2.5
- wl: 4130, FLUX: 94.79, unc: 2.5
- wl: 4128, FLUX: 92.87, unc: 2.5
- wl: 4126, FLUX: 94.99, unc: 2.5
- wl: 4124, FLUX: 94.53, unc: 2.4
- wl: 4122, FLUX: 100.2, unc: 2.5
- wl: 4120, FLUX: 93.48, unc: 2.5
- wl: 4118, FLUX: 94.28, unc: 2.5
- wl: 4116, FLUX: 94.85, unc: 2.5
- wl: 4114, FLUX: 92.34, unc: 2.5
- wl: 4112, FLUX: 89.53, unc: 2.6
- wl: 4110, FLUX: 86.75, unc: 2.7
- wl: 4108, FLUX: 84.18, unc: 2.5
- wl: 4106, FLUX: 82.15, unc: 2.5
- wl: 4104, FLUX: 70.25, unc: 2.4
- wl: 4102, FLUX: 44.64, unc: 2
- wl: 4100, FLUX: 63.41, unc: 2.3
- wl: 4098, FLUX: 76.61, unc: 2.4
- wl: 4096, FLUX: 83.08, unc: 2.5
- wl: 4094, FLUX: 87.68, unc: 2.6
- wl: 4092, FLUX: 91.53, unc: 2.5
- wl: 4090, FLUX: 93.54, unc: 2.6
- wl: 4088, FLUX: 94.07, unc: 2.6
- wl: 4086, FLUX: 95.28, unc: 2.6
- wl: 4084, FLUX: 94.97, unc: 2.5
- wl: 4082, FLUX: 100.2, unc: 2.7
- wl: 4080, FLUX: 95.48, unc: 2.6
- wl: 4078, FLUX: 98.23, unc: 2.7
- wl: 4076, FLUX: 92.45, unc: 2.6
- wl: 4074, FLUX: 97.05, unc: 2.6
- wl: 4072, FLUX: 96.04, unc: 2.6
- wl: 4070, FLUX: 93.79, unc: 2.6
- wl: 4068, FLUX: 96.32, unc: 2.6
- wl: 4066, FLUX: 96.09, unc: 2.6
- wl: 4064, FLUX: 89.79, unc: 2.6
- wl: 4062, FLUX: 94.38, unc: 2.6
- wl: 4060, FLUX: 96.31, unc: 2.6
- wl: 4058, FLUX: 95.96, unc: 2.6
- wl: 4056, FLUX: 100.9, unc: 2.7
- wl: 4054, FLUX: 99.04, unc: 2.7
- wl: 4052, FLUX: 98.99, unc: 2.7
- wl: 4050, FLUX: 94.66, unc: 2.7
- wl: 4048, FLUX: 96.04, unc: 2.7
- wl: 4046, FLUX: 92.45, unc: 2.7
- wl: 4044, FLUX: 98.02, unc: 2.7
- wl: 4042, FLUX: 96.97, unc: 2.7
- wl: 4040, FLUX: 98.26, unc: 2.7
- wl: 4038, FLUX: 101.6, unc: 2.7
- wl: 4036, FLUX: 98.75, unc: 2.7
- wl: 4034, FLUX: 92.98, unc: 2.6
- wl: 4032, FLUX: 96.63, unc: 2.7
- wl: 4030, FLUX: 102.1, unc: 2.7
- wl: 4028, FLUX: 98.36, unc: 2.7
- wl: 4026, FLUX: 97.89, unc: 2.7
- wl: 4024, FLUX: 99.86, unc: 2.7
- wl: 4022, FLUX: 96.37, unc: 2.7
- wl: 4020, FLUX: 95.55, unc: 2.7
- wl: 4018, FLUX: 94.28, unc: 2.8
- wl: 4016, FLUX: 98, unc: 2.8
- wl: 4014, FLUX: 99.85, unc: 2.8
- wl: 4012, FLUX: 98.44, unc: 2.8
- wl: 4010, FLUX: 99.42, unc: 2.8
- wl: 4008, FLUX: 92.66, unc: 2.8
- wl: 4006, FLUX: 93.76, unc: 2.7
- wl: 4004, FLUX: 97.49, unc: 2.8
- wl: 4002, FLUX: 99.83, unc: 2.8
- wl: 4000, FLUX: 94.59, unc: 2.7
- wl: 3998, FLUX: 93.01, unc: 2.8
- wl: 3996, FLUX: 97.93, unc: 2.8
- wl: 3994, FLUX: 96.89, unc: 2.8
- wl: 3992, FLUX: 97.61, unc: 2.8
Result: 4.1 Ang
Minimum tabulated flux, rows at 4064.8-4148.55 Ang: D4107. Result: 44.64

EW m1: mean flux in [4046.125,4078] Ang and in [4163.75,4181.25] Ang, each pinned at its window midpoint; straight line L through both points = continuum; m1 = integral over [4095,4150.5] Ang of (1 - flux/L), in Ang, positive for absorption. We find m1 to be 4.5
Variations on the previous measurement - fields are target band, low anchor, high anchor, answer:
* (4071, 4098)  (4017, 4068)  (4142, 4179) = 0.96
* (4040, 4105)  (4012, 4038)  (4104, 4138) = 2.43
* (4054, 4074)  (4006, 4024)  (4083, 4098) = -0.66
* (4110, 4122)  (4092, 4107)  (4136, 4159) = -1.77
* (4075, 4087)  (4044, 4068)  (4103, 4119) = -0.56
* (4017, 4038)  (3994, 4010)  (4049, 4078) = -0.34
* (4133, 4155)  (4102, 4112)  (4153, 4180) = -1.06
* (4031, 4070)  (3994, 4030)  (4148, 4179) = 0.19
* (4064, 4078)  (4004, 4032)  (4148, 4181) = 0.29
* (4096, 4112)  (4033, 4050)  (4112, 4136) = 3.45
